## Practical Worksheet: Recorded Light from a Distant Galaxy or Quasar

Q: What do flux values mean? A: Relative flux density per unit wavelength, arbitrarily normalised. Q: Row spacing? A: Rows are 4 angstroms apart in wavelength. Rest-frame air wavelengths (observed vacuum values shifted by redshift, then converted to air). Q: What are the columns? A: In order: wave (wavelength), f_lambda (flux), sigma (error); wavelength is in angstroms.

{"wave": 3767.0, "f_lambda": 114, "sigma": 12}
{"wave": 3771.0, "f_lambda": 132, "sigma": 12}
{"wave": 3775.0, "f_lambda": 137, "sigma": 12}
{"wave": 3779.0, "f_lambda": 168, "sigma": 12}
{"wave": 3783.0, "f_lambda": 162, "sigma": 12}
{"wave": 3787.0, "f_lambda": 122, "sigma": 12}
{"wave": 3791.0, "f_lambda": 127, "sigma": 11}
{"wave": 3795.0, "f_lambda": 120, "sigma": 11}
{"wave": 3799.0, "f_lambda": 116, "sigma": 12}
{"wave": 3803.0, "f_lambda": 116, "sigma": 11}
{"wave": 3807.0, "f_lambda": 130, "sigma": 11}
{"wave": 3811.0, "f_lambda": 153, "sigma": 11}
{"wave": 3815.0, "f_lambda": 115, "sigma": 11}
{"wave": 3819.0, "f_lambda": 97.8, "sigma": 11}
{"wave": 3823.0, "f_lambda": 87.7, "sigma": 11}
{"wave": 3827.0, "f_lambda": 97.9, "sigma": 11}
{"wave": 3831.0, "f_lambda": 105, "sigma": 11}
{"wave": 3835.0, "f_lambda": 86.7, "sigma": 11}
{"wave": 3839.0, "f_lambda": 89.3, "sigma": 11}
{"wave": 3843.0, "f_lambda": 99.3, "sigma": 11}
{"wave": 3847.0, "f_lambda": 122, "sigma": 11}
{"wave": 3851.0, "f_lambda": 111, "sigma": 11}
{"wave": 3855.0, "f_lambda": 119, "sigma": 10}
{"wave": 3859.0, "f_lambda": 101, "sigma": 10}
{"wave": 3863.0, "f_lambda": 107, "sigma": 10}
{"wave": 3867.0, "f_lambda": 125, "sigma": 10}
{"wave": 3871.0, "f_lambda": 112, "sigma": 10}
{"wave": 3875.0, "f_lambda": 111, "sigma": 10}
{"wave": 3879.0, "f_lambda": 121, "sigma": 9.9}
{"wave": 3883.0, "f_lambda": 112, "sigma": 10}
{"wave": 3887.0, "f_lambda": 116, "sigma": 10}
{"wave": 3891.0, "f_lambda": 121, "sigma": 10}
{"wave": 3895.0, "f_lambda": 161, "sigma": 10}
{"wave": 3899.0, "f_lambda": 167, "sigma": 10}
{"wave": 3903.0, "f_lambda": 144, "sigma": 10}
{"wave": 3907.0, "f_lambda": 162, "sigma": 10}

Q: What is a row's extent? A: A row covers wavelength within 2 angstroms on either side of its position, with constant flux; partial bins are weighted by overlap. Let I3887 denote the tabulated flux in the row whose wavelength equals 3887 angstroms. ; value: 116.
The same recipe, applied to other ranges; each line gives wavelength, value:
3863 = 107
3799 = 116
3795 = 120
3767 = 114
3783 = 162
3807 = 130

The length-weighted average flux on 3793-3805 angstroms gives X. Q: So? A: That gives 117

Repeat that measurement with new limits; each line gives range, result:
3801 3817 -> 128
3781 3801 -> 129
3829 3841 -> 93.7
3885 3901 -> 141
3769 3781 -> 146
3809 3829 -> 110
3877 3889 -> 116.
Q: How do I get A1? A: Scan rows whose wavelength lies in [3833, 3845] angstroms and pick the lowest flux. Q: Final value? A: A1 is 86.7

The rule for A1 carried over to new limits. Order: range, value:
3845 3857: 111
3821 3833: 87.7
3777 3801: 116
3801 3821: 97.8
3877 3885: 112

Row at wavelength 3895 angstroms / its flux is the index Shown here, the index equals 161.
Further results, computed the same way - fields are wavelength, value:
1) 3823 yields 87.7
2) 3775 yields 137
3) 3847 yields 122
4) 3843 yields 99.3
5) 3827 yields 97.9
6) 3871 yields 112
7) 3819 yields 97.8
